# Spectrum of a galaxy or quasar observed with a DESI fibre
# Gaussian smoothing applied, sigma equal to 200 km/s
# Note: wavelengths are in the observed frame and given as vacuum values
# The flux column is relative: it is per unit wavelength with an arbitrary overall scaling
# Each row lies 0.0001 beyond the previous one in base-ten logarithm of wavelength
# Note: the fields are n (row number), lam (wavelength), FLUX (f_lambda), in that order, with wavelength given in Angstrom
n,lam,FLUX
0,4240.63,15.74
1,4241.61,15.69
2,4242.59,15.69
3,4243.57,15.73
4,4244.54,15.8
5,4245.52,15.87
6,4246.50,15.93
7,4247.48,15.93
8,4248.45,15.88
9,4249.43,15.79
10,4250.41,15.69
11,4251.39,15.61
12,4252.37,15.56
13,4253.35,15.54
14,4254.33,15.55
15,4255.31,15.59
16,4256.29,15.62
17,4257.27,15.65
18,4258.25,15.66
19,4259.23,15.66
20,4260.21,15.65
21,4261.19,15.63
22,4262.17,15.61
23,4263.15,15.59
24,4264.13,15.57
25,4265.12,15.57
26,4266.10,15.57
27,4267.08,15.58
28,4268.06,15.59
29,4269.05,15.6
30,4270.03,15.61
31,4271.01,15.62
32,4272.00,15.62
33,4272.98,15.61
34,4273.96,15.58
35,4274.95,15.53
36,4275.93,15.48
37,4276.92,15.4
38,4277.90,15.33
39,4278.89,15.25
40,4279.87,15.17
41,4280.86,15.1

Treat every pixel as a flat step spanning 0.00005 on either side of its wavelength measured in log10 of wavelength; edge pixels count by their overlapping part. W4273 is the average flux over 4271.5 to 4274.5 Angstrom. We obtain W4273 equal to 15.6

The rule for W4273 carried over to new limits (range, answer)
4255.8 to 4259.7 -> 15.7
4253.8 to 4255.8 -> 15.6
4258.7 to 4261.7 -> 15.7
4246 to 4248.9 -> 15.9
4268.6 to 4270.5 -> 15.6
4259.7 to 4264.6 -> 15.6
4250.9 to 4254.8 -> 15.6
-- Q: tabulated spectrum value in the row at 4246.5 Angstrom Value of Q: 15.93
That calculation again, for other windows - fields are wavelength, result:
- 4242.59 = 15.69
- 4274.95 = 15.53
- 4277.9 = 15.33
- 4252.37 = 15.56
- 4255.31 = 15.59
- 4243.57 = 15.73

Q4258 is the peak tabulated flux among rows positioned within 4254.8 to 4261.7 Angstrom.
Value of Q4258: 15.66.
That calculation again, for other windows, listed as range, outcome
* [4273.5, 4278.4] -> 15.58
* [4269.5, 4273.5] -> 15.62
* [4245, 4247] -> 15.93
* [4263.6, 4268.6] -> 15.59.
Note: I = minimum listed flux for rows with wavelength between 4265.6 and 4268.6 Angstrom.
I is 15.57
